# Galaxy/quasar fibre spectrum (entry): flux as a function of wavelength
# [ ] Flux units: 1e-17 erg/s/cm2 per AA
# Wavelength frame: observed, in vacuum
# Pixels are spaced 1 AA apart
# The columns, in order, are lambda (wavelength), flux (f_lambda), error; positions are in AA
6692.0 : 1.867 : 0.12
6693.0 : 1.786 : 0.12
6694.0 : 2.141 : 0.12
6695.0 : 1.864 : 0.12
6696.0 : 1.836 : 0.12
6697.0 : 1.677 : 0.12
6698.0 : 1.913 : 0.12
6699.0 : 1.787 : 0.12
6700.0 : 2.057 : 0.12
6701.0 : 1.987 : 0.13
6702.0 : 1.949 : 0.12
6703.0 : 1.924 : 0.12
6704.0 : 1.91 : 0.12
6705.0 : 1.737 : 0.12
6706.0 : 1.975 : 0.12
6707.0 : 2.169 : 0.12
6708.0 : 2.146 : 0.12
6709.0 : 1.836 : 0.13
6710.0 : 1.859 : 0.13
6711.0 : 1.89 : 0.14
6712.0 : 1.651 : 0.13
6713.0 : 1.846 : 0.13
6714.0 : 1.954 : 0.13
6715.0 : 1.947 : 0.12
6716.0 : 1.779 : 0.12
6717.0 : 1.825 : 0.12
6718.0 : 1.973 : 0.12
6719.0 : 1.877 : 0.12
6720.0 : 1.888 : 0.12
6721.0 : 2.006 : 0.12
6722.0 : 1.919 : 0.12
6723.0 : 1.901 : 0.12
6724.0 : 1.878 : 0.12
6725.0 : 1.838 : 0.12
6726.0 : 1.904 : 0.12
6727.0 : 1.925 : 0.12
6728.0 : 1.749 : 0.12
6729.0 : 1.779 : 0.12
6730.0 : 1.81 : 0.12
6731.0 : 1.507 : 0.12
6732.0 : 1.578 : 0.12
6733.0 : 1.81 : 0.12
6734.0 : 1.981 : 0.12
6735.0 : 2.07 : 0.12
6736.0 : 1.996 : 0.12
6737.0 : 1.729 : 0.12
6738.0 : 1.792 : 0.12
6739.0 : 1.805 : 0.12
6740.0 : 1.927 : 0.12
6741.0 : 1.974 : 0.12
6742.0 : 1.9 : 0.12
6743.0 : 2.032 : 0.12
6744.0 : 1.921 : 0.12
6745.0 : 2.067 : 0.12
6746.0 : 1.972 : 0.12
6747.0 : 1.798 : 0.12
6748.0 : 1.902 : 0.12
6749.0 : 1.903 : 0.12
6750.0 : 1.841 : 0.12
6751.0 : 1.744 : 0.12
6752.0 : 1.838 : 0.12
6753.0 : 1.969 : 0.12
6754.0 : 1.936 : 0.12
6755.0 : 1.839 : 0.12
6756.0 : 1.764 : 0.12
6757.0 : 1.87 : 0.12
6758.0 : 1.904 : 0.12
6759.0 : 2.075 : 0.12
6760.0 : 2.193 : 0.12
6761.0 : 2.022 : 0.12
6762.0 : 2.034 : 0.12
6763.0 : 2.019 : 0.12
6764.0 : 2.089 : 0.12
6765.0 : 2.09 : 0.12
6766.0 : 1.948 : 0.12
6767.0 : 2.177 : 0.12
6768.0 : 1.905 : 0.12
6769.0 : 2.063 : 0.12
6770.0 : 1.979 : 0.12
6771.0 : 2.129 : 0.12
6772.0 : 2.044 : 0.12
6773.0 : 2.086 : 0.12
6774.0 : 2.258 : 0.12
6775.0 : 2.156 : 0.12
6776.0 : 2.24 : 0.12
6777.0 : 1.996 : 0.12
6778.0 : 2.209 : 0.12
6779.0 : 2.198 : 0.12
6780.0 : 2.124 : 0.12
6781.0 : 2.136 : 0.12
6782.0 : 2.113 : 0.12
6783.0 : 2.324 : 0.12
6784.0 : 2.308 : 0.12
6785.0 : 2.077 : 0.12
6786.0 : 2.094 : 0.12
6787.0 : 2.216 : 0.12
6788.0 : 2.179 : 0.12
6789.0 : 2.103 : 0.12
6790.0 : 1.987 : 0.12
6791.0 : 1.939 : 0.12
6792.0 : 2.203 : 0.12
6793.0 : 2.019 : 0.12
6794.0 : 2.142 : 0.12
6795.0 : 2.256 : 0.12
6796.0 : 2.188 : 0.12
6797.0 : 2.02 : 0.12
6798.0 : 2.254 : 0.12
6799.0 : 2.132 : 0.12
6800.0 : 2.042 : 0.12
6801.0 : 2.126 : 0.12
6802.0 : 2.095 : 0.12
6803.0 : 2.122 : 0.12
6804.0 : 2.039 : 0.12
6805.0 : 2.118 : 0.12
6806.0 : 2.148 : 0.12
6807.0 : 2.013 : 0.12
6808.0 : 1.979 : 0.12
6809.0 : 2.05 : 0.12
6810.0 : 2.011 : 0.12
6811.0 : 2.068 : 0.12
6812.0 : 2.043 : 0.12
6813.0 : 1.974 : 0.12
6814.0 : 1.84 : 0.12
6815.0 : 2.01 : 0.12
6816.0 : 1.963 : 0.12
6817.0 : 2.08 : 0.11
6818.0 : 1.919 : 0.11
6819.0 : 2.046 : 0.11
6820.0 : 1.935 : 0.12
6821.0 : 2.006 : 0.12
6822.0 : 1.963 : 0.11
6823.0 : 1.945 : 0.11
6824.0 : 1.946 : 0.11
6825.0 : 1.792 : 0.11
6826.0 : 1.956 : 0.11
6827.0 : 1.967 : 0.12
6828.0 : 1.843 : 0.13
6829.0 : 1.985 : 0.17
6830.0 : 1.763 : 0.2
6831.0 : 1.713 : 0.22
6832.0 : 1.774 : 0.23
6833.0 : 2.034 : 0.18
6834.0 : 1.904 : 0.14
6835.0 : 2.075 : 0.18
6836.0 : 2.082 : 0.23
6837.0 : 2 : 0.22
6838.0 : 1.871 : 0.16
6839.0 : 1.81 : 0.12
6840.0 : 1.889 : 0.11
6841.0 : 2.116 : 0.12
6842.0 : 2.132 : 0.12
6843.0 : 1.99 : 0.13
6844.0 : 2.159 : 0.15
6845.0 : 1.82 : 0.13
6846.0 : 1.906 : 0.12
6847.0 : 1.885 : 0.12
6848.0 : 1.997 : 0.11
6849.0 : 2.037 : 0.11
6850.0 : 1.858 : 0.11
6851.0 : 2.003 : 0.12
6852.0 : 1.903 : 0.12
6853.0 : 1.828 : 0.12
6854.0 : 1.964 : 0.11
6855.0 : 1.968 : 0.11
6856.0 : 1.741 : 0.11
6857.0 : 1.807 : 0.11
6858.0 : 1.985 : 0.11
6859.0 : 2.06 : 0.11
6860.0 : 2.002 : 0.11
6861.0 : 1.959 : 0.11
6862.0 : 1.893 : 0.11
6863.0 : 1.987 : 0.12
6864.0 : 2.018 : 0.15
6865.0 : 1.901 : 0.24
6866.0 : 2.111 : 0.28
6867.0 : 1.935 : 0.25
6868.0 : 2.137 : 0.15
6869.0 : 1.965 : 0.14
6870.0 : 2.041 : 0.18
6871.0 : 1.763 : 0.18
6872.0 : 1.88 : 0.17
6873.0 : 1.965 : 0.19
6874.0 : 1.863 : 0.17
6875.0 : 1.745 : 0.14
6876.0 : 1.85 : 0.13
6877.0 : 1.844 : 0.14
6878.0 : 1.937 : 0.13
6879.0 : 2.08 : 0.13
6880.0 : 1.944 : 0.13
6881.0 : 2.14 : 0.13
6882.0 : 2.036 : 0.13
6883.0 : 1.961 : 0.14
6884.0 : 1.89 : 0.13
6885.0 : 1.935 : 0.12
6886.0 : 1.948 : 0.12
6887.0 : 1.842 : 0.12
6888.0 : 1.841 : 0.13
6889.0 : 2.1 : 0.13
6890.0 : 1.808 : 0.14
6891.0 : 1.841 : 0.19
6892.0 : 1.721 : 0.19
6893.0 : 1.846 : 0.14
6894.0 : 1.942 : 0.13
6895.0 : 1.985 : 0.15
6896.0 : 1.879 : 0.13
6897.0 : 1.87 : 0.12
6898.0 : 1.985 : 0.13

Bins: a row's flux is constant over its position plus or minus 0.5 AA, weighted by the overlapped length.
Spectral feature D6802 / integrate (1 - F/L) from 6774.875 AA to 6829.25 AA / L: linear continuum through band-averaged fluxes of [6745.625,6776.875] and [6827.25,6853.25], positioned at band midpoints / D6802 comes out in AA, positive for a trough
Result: -2.8 AA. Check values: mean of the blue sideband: 1.99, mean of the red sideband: 1.94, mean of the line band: 2.07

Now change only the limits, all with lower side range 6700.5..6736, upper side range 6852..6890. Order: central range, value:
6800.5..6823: -1.24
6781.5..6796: -1.77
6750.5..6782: -2.24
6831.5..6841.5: -0.15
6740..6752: -0.12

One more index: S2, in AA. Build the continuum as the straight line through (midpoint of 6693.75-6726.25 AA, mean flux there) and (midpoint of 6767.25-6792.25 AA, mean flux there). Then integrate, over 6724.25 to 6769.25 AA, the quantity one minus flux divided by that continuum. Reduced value 2.4 AA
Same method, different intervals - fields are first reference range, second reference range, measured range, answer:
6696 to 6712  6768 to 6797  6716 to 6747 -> 1.7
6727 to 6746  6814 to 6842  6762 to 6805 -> -4.8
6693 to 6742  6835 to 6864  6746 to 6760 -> 0.1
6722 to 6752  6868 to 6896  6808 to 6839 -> -0.9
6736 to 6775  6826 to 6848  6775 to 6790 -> -1.6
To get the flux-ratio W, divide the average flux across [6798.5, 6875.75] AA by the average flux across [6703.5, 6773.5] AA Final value 1.03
